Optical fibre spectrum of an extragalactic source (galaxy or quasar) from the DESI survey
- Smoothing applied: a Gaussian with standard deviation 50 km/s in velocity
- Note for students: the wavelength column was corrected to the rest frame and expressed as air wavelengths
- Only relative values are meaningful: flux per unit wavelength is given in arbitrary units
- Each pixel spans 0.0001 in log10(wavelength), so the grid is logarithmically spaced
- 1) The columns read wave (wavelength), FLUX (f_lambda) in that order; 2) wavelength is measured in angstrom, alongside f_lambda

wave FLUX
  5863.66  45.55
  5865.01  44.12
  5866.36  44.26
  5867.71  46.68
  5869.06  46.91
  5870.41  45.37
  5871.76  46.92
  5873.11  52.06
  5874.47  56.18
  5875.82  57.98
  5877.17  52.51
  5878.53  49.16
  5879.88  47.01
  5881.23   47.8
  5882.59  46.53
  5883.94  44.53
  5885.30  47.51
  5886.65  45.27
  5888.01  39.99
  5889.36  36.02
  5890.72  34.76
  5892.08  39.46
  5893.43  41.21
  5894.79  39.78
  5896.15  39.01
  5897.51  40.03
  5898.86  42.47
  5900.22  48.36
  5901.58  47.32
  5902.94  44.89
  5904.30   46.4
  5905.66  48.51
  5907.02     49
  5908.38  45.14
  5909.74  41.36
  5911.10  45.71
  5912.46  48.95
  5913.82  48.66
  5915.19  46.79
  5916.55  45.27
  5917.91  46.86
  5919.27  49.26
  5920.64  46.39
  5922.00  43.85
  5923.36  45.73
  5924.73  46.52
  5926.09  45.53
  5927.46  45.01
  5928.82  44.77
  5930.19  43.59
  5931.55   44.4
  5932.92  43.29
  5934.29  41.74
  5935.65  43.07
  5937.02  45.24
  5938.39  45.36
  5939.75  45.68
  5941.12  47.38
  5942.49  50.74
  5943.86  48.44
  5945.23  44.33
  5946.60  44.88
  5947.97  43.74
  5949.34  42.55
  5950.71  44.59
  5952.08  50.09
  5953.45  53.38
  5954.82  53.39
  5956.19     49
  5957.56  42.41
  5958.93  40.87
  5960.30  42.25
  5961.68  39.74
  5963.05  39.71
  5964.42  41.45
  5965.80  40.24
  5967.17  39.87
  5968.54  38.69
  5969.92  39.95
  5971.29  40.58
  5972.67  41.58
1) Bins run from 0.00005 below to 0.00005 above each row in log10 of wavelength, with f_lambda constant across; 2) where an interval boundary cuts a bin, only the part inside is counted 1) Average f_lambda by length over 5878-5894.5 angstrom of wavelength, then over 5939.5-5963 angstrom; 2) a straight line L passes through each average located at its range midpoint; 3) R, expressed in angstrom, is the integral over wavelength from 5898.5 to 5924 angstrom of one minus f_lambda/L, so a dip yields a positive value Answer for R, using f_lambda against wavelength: -1.3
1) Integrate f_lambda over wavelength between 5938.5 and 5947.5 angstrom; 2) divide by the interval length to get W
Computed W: 46.7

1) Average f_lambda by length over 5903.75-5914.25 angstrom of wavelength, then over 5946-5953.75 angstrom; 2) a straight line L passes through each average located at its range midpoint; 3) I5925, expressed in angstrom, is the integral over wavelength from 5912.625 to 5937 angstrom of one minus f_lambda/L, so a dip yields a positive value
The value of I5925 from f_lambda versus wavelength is 0.6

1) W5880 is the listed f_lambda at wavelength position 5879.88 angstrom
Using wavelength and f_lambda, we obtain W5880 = 47.01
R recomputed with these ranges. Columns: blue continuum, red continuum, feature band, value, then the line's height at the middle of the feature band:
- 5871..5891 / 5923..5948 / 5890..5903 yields 1.4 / 46.6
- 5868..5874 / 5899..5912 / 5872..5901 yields 1.3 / 47.2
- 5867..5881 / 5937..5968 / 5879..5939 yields 4.0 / 47.8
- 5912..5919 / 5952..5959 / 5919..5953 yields 1.8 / 48.1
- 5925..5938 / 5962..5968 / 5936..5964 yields -2.4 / 42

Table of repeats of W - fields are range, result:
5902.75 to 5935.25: 45.7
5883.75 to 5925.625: 44.4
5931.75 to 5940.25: 44.1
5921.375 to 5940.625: 44.6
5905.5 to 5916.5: 46.6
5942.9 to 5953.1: 45.9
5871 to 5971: 45.1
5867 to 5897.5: 45.4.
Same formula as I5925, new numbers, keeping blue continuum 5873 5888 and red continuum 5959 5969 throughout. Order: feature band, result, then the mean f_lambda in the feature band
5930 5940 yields -0.1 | 44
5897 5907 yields 0.2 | 45.8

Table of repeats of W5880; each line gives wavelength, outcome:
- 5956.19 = 49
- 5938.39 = 45.36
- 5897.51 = 40.03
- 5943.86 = 48.44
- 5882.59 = 46.53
